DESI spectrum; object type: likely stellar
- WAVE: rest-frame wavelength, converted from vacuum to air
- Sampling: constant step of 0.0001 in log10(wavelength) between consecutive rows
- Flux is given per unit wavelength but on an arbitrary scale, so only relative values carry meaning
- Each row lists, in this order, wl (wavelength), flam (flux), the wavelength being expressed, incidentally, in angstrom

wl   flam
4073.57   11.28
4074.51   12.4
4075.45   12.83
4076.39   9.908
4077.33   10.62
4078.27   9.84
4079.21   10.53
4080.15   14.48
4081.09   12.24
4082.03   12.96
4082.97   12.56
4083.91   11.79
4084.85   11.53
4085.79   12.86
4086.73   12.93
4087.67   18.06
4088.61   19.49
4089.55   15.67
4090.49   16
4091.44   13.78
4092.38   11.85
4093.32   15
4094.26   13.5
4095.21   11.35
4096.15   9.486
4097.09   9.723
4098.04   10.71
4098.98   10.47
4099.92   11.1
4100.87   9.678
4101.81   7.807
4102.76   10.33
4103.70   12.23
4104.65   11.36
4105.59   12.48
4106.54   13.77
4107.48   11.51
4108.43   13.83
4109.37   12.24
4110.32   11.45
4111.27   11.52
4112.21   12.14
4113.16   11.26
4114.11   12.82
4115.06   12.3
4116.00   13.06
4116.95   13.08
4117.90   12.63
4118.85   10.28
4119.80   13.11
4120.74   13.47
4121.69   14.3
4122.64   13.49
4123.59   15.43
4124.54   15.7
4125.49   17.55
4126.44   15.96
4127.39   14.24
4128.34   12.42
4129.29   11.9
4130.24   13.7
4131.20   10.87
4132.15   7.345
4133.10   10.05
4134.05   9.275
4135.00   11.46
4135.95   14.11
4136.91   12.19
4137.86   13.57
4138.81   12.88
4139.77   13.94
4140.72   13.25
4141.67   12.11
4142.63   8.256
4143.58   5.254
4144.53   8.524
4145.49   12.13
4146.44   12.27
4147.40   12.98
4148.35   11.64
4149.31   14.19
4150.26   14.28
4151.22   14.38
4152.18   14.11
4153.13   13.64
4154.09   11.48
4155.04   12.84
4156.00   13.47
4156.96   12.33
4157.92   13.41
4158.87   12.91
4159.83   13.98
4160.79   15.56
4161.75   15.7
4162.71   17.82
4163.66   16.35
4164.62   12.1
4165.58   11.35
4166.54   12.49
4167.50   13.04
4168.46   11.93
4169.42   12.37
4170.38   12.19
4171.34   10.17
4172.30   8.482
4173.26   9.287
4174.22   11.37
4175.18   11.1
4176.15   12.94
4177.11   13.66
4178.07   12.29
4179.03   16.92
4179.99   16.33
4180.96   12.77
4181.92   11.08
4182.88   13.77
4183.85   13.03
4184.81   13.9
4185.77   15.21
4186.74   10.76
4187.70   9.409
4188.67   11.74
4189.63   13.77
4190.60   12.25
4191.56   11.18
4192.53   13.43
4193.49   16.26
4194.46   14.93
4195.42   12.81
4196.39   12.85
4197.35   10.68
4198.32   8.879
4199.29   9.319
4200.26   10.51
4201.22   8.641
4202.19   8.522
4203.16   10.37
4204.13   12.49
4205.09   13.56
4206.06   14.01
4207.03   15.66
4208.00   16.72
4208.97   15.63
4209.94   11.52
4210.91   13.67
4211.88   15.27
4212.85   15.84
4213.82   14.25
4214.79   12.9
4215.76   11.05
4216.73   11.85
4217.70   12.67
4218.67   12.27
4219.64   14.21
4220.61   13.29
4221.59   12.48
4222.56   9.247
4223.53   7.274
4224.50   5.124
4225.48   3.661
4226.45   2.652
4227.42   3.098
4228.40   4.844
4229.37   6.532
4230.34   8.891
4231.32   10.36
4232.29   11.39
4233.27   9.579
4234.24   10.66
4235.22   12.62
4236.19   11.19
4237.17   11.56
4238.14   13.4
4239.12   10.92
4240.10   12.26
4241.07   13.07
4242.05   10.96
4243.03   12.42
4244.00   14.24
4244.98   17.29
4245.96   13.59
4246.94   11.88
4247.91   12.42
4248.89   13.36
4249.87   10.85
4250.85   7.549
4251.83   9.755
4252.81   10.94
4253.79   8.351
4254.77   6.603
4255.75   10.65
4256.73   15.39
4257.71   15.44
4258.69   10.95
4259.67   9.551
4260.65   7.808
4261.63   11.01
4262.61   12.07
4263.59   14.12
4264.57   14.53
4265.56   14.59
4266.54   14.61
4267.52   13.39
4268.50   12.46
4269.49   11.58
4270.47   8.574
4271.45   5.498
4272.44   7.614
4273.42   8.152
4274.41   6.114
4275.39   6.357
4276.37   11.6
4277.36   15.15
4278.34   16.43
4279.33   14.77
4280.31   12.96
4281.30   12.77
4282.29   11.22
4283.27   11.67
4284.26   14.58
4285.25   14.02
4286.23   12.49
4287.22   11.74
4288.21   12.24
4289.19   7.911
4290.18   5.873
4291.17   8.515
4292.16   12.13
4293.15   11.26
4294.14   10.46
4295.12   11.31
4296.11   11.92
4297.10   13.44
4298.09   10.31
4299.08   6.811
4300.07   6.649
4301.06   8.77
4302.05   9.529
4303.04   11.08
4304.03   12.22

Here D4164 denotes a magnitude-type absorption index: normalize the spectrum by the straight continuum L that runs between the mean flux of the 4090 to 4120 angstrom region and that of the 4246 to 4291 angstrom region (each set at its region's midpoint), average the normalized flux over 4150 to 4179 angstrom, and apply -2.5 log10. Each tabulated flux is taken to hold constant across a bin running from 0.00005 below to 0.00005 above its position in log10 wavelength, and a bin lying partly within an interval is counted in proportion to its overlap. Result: -0.111 mag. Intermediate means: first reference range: 11.9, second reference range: 11.3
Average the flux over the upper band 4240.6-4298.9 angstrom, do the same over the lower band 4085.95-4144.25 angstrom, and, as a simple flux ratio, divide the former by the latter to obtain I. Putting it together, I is 0.9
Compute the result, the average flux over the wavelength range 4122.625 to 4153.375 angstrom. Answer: 12.5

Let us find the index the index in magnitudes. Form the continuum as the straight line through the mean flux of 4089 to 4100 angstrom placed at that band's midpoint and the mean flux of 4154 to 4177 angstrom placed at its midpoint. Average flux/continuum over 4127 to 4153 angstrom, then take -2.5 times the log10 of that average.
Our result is 0.06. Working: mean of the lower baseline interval 12.5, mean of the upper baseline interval 12.7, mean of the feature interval 11.9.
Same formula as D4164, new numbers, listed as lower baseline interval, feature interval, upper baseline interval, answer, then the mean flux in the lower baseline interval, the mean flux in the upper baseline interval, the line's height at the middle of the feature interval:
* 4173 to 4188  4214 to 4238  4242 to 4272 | 0.248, 12.8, 11.7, 12.2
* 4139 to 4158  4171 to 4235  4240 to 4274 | 0.031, 12.2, 11.5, 11.9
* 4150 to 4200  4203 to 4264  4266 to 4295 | 0.050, 12.8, 11.1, 11.9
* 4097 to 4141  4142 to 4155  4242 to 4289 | 0.033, 12.3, 11.7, 12.2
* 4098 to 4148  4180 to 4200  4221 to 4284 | -0.096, 12.1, 10.8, 11.4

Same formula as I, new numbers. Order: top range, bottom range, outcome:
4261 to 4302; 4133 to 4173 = 0.89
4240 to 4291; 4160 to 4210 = 0.91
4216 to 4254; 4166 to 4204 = 0.87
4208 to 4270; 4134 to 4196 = 0.89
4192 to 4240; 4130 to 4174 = 0.91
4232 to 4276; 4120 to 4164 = 0.87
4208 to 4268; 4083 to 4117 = 0.91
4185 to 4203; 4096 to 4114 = 1.04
